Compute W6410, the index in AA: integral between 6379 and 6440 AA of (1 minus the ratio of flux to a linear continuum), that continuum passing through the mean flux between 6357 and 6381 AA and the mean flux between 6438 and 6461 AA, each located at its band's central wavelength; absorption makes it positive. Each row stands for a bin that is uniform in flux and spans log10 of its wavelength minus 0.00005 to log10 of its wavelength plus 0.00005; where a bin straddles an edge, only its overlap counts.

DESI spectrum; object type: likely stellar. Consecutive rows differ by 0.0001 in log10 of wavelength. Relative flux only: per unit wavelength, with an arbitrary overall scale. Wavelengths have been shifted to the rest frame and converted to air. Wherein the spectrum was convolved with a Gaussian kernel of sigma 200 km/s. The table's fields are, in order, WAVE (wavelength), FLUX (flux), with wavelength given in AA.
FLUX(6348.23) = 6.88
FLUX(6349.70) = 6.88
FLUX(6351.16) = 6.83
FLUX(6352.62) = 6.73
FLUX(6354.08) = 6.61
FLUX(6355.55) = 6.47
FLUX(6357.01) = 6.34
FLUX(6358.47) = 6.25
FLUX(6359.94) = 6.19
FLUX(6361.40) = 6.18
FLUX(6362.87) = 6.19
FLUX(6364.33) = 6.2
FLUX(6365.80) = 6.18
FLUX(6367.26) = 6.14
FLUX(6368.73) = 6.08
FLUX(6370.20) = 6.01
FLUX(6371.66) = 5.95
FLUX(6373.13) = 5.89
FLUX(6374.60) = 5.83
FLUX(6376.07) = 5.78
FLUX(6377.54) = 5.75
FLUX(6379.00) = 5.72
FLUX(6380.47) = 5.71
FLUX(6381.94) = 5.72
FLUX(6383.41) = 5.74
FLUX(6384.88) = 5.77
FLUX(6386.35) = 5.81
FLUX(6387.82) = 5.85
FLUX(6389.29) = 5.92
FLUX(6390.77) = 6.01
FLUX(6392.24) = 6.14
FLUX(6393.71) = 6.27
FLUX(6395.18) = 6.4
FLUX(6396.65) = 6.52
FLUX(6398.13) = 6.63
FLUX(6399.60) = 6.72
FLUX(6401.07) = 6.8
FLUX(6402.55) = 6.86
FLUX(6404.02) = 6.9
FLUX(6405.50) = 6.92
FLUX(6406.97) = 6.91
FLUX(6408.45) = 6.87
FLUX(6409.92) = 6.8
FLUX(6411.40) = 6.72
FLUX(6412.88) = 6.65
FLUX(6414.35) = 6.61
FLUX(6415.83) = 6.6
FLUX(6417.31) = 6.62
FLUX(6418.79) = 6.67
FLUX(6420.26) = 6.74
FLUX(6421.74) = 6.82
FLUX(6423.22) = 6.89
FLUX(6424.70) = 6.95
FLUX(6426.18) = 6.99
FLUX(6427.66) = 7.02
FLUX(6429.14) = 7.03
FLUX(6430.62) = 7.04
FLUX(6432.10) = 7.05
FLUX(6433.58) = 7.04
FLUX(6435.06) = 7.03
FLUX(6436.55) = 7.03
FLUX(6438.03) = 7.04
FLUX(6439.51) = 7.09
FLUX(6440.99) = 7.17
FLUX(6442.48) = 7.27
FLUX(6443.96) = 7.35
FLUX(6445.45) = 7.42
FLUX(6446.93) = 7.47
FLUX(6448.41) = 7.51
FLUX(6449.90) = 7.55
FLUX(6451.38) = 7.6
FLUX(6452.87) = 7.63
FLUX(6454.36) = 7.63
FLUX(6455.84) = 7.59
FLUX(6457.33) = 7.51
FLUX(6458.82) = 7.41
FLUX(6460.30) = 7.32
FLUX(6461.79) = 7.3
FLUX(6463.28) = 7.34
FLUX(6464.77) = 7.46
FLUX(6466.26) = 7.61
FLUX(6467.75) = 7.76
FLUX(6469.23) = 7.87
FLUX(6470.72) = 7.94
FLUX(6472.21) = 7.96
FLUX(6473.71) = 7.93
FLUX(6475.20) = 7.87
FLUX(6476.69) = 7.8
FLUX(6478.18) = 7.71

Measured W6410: 1.2 AA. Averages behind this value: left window 6.02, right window 7.42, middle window 6.6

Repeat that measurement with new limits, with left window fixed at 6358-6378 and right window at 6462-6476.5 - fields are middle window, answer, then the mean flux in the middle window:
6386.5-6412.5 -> 0.2 AA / 6.53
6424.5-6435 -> 0.1 AA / 7.02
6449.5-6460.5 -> -0.1 AA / 7.54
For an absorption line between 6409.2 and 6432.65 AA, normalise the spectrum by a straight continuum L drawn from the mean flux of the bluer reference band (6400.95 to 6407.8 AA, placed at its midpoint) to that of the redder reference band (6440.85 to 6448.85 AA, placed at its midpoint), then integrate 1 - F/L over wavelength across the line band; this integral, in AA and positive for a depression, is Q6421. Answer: 0.9 AA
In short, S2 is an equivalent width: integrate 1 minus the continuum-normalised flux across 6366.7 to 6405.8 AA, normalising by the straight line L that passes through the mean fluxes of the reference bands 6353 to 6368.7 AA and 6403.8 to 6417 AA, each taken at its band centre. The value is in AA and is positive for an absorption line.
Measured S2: 2.4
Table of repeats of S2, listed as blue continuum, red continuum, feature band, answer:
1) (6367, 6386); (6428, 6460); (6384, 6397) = 0.2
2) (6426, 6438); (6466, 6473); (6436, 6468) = 0.2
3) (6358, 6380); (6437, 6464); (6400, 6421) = -0.1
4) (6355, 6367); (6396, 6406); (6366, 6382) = 1.3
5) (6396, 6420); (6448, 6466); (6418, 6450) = 0.2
